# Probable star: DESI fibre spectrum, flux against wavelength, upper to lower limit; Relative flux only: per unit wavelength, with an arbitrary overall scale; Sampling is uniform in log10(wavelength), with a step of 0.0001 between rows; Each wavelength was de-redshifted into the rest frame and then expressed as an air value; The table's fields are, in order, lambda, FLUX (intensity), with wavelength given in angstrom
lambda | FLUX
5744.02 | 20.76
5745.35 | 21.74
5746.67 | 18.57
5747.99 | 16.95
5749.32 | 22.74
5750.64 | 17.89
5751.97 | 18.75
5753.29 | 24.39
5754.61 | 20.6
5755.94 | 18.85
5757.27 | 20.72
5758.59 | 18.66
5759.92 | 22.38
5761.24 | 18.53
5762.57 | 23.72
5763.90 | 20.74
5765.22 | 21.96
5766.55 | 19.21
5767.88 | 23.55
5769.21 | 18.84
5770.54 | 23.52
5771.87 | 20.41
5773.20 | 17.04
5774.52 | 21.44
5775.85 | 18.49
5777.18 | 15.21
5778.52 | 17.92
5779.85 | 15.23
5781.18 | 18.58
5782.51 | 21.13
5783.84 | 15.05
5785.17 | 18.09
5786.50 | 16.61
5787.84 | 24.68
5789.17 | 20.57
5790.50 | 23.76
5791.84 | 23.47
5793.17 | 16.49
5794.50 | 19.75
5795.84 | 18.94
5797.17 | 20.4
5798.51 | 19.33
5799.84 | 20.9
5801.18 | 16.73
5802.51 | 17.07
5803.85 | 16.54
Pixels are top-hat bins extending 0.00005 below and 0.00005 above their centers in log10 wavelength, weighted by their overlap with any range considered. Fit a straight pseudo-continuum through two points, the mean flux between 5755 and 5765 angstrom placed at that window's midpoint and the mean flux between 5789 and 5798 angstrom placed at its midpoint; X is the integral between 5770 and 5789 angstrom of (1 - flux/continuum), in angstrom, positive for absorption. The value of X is 1.6 angstrom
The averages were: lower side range 20.6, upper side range 20.5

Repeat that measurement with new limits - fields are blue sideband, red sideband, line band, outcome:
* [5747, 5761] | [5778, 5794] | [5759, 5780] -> -0.3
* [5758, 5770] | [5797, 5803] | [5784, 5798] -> -0.5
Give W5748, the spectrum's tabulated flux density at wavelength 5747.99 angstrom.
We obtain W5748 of 16.95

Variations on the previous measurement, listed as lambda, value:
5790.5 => 23.76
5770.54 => 23.52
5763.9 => 20.74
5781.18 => 18.58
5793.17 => 16.49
